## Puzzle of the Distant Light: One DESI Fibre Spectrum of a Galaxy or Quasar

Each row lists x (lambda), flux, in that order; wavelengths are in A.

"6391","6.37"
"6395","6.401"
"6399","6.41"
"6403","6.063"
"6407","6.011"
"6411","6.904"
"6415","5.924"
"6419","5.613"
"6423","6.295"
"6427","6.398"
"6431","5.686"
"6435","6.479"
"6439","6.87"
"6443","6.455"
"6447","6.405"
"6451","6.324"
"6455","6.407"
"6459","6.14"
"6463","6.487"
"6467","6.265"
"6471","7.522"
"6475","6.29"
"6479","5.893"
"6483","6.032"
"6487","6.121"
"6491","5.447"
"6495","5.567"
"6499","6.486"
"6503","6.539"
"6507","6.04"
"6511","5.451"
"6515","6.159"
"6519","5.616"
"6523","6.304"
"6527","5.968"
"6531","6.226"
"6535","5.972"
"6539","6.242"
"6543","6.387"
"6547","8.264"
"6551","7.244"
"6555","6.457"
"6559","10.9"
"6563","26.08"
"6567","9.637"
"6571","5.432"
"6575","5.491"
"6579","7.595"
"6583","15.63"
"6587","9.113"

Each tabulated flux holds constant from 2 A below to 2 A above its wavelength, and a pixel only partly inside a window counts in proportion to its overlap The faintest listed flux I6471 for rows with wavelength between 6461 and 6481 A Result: 5.893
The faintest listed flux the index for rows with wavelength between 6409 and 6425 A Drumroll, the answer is 5.613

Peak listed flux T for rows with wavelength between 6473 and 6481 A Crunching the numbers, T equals 6.29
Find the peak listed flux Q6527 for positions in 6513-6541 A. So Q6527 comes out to 6.304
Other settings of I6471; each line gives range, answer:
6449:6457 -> 6.324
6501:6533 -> 5.451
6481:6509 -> 5.447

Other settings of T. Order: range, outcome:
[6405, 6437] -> 6.904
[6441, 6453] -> 6.455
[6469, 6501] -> 7.522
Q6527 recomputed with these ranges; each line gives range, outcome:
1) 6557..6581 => 26.08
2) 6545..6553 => 8.264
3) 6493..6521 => 6.539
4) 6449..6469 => 6.487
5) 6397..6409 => 6.41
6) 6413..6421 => 5.924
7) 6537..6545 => 6.387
